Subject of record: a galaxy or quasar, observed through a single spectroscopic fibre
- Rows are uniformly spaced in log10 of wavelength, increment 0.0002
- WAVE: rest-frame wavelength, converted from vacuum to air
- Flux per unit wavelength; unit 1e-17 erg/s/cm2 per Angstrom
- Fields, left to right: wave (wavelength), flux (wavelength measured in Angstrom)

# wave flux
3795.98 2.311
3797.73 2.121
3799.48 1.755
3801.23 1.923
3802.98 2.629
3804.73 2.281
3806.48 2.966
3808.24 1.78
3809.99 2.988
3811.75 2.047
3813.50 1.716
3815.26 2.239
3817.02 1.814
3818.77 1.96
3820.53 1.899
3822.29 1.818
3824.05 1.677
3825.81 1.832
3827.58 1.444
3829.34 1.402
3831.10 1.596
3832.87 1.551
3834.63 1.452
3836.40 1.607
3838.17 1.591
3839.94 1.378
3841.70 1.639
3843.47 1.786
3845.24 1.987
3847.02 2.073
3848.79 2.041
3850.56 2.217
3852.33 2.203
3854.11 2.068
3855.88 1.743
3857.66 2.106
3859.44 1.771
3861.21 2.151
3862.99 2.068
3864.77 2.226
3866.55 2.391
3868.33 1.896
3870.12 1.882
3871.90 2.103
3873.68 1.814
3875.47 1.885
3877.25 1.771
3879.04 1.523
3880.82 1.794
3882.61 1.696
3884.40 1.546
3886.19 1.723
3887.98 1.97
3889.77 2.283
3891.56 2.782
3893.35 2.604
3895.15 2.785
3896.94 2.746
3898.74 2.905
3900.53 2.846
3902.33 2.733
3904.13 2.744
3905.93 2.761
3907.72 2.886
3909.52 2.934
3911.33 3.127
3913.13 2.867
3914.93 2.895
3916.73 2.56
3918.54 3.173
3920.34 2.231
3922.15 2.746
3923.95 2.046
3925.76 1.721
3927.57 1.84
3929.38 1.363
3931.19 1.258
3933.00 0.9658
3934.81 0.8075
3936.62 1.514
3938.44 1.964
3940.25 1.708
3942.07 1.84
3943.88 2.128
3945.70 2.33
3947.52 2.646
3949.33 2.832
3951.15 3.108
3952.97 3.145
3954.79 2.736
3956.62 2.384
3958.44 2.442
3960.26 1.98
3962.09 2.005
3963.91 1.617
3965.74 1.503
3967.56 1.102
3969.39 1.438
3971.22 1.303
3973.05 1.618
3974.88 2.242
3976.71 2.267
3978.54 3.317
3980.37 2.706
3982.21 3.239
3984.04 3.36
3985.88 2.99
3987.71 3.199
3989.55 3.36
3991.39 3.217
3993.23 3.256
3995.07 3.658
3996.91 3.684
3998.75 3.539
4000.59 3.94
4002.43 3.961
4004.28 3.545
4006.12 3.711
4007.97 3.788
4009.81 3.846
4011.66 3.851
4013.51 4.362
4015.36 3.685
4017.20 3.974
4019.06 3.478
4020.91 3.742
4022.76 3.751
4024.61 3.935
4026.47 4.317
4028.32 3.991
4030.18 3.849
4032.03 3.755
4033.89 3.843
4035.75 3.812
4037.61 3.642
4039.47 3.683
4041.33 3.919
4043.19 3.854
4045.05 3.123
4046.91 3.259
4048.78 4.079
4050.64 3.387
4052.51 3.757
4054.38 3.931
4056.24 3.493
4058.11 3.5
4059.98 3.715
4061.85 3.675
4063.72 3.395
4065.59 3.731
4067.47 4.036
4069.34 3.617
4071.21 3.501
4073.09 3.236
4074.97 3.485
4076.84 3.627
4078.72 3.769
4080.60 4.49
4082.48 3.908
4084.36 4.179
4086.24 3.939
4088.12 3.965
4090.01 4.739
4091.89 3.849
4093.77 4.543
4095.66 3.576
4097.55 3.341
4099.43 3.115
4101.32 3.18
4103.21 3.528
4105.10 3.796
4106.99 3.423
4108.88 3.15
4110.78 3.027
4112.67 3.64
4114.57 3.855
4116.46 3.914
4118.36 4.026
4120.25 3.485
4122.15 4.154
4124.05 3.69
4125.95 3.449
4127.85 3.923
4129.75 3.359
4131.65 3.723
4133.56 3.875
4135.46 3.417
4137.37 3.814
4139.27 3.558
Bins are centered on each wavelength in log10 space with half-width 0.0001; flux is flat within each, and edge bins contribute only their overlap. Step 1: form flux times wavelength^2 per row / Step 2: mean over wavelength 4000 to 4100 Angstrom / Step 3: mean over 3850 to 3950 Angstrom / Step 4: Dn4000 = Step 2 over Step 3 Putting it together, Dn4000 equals 1.9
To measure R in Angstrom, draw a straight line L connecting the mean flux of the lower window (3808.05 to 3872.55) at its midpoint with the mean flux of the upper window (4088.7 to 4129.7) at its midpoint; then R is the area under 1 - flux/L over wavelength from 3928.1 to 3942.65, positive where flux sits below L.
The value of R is 6.3 Angstrom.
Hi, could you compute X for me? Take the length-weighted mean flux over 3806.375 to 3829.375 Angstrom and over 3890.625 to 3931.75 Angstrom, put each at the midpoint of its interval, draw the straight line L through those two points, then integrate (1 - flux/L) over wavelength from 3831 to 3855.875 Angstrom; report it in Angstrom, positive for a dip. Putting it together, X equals 3.8 Angstrom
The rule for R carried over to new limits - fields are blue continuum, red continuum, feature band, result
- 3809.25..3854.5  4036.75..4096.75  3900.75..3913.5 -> -2.1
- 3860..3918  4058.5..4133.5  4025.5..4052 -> -3.3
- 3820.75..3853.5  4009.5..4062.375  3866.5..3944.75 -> 7.8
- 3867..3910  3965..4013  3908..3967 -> 9.3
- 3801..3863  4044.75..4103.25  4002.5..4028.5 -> -4.5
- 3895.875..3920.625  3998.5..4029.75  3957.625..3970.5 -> 6.3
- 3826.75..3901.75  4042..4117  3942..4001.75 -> 4.6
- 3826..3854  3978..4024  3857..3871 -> -0.3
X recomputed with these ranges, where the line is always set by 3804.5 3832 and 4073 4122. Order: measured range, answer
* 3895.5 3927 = -1.83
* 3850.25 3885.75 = 5.21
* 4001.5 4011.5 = -1.96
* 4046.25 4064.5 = -0.83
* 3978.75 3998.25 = -1.47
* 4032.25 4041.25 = -1.11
